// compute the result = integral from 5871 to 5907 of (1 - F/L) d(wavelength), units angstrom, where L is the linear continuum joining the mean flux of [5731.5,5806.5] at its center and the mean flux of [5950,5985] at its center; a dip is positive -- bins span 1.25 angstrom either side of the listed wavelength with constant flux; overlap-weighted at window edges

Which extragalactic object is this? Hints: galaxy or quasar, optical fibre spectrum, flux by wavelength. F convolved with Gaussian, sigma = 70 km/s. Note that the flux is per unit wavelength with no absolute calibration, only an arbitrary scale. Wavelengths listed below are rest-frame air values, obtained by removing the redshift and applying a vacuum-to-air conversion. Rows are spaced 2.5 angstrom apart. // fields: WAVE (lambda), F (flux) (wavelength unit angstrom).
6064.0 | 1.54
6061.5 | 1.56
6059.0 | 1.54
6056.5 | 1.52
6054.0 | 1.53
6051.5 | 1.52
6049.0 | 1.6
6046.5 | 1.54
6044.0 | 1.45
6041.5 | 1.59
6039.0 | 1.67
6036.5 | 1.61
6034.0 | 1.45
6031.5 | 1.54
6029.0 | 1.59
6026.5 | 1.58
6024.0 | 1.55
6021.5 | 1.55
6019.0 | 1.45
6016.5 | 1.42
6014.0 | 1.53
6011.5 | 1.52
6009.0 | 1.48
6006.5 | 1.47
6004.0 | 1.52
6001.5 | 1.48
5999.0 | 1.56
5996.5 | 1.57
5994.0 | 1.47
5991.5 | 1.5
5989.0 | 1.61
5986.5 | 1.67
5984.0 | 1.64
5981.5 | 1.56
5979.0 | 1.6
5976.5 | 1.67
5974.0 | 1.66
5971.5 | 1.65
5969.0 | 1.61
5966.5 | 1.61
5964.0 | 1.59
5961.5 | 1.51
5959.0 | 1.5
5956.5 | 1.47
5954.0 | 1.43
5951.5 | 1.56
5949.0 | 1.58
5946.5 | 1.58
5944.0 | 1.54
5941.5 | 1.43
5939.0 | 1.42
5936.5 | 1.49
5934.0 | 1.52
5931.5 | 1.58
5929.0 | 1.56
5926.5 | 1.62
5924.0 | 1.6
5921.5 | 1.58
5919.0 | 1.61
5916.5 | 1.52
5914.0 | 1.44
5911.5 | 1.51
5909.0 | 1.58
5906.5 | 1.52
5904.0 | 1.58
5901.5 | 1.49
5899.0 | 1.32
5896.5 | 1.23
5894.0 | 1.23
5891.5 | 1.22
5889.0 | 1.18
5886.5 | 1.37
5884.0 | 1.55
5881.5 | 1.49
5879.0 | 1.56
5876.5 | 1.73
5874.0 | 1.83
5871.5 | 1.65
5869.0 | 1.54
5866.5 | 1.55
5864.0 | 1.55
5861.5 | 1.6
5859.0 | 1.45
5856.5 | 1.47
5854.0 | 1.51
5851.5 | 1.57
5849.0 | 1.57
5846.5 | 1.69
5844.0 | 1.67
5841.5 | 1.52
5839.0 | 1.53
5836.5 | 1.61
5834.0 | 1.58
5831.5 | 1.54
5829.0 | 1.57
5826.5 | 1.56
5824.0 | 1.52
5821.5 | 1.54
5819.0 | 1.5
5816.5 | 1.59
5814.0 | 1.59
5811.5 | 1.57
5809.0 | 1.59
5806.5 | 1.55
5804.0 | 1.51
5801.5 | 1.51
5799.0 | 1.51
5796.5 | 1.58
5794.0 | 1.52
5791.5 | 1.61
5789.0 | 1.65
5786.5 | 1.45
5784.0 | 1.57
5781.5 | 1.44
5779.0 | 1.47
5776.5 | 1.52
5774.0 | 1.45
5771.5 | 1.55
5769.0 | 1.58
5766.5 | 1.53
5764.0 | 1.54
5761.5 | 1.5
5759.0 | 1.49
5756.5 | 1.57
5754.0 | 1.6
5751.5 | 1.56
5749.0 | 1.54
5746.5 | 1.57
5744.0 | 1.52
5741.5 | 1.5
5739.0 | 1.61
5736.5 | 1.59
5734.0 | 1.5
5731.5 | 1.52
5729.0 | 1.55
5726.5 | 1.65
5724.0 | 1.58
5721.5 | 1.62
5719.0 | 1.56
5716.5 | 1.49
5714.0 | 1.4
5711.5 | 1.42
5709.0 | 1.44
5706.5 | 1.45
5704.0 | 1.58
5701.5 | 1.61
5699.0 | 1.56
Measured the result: 2.3 angstrom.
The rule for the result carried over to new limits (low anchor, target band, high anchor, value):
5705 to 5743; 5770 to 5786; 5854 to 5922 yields 0.2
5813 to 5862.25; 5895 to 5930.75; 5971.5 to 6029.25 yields 1.0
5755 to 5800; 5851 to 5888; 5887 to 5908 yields -4.4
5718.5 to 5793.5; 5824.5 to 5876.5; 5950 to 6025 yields -1.2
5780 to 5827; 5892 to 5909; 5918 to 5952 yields 1.6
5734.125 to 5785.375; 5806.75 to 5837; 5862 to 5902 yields -1.2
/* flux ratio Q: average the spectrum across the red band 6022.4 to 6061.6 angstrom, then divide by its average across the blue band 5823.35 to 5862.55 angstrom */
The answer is 1.0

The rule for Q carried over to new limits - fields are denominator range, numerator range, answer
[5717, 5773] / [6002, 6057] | 0.98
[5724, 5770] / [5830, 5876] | 1.02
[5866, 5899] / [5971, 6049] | 1.06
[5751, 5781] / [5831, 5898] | 0.99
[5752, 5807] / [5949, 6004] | 1.02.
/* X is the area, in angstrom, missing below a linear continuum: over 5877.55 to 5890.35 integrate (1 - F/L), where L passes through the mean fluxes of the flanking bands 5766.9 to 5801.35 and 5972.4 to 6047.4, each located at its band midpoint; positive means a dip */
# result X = 0.9 angstrom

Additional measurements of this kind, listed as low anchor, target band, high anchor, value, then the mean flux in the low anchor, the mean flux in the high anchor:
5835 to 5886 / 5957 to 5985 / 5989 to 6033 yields -1.1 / 1.58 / 1.52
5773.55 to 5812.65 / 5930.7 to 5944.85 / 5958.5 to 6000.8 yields 0.7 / 1.53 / 1.59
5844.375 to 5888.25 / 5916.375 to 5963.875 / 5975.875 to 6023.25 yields 0.6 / 1.57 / 1.54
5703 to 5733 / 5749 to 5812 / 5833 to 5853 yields 0.8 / 1.52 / 1.59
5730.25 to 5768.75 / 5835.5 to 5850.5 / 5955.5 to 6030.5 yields -0.5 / 1.54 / 1.55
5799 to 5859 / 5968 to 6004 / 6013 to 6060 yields -1.0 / 1.56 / 1.54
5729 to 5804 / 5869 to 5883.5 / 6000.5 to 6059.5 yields -1.0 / 1.54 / 1.53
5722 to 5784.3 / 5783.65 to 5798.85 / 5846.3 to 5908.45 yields -0.3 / 1.54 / 1.5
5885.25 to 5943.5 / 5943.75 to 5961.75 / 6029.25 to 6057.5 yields -0.4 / 1.46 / 1.55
